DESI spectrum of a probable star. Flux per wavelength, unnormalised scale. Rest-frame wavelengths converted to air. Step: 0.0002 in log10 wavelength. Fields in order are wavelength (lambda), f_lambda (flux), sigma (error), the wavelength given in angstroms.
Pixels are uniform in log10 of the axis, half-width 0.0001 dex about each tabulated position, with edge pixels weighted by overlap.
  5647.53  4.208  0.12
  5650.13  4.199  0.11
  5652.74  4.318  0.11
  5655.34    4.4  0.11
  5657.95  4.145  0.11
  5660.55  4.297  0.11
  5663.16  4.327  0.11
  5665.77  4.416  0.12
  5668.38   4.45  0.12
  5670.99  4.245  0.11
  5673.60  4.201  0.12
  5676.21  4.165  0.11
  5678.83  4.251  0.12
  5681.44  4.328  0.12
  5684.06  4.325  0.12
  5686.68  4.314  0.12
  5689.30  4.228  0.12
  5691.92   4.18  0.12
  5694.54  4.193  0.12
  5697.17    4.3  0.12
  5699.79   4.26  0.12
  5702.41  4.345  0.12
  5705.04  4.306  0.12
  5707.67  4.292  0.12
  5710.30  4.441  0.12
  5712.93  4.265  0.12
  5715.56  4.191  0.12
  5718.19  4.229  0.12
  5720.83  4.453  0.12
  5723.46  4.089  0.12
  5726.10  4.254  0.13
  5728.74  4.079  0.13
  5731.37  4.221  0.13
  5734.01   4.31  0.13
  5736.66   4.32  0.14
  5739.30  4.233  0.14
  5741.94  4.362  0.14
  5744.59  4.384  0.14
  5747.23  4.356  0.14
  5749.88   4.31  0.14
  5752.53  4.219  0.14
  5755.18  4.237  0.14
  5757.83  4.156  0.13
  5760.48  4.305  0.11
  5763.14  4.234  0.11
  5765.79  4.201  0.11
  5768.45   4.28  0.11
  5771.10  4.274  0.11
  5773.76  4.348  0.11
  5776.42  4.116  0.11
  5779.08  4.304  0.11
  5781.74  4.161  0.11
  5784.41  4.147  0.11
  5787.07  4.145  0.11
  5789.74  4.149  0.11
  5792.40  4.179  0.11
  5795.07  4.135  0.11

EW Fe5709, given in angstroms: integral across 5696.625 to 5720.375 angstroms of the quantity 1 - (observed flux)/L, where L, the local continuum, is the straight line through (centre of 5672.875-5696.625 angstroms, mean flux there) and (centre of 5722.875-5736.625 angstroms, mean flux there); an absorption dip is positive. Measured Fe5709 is -0.4 angstroms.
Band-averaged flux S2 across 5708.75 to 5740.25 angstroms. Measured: 4.26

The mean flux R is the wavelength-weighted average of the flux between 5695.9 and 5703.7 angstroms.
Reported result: 4.31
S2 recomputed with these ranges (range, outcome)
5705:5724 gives 4.29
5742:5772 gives 4.27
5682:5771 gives 4.27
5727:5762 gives 4.27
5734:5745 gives 4.31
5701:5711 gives 4.34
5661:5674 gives 4.33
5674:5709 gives 4.27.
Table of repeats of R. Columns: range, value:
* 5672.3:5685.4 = 4.25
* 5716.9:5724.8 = 4.25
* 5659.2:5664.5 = 4.31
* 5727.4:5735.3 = 4.21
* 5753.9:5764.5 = 4.23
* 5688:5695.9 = 4.2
